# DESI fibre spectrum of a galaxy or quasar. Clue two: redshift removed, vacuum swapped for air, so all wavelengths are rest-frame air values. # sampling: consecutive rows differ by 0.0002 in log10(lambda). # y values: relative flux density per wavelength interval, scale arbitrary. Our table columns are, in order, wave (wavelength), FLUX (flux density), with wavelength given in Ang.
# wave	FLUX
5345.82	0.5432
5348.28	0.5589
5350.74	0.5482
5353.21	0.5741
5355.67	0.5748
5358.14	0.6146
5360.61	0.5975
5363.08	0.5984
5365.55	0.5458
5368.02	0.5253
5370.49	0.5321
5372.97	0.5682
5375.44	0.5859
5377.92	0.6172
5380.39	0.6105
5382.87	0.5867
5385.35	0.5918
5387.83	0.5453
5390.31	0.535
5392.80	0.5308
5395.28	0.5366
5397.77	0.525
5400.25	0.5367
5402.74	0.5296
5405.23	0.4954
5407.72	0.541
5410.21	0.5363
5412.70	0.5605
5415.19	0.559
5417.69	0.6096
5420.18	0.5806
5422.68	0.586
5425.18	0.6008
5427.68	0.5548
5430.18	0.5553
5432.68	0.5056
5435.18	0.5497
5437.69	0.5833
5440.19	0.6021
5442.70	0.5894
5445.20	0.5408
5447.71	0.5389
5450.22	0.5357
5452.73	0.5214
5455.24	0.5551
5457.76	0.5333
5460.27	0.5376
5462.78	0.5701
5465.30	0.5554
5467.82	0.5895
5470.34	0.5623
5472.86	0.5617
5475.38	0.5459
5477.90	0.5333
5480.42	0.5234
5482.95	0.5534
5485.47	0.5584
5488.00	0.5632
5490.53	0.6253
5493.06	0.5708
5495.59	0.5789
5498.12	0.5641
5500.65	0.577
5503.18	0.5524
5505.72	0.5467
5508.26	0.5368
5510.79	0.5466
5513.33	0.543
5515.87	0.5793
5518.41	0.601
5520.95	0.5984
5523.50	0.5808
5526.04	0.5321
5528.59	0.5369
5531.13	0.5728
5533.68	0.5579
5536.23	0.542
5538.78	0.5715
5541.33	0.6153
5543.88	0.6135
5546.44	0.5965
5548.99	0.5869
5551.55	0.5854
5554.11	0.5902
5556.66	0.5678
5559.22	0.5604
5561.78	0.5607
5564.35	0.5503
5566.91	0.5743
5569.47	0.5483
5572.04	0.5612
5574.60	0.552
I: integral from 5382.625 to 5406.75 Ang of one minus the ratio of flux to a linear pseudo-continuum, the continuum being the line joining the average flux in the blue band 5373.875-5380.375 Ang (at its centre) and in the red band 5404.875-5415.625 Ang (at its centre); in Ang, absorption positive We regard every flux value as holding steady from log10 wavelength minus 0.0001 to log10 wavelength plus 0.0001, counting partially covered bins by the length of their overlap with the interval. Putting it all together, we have 1.3 Ang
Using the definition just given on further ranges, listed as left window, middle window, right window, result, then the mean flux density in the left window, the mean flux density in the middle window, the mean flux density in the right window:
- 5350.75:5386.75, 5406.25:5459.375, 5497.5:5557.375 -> 1.6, 0.579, 0.559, 0.571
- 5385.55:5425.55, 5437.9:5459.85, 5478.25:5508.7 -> 0.1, 0.55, 0.553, 0.562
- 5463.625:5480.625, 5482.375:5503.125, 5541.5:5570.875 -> -0.5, 0.555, 0.574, 0.577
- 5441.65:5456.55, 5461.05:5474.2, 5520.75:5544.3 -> -0.4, 0.546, 0.566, 0.569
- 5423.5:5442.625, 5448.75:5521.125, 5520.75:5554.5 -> 1.6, 0.566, 0.559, 0.576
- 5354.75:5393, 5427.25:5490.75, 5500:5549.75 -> 1.8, 0.573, 0.554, 0.569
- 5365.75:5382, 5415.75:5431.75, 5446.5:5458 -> -0.8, 0.572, 0.579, 0.537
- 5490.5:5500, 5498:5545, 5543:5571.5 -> 0.9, 0.579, 0.567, 0.575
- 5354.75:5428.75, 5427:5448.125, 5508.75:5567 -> 0.3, 0.564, 0.559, 0.572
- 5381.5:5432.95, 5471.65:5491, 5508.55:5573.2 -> 0.3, 0.553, 0.555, 0.57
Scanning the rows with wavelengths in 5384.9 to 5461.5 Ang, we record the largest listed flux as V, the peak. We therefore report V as 0.6096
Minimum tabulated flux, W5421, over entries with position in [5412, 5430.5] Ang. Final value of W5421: 0.5548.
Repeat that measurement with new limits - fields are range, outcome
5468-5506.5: 0.5234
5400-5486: 0.4954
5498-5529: 0.5321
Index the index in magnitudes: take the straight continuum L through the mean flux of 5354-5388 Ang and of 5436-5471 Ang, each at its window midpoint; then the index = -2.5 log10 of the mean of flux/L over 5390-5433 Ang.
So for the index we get 0.036 mag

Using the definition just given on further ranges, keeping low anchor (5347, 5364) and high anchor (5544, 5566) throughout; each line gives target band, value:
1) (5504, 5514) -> 0.066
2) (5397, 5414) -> 0.092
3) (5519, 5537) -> 0.029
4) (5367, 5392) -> 0.020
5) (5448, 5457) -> 0.081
